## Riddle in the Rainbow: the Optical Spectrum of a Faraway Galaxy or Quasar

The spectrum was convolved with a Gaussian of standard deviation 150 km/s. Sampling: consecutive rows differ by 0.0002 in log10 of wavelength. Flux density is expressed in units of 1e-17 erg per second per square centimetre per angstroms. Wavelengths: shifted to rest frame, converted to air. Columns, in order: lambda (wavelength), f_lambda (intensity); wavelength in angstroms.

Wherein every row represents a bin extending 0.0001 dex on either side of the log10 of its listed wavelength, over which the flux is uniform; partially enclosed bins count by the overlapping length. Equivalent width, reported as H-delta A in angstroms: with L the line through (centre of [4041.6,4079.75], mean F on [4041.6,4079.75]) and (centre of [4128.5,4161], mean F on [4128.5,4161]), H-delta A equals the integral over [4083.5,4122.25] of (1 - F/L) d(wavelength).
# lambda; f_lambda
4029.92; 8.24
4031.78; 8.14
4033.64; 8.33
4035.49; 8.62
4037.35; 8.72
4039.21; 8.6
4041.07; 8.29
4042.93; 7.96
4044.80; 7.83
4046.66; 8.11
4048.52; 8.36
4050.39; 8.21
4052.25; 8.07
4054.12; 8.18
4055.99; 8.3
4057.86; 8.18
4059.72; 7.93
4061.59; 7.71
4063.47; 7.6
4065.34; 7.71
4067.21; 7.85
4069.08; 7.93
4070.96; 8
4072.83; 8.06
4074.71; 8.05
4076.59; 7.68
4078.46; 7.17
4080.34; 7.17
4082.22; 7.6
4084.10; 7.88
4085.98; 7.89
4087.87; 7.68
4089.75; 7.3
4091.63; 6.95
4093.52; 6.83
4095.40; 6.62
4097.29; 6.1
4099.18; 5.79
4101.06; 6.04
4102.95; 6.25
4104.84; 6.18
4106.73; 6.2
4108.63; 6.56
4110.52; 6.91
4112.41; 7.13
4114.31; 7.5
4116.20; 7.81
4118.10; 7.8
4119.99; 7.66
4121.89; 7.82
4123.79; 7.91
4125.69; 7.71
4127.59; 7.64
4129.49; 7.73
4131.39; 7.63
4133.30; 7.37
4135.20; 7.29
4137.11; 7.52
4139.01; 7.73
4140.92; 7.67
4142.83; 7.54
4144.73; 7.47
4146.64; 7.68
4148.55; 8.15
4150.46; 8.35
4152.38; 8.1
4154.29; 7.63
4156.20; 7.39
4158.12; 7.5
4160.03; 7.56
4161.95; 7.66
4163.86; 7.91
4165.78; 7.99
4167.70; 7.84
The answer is 4.1 angstroms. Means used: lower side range 7.94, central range 6.98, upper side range 7.66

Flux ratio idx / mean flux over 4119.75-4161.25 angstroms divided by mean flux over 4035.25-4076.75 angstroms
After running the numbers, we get 0.95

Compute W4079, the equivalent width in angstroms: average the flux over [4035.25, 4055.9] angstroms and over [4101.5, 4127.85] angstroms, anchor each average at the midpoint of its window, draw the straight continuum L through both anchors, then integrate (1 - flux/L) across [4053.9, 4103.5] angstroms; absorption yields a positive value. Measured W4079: 2.1 angstroms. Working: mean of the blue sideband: 8.26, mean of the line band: 7.42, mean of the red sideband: 7.19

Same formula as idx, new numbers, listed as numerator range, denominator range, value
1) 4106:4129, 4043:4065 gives 0.92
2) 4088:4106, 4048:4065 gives 0.81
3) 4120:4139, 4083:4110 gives 1.13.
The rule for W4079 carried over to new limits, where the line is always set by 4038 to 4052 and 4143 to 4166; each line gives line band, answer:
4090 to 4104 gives 2.8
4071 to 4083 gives 0.6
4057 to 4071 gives 0.5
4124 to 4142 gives 0.6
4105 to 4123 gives 1.6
